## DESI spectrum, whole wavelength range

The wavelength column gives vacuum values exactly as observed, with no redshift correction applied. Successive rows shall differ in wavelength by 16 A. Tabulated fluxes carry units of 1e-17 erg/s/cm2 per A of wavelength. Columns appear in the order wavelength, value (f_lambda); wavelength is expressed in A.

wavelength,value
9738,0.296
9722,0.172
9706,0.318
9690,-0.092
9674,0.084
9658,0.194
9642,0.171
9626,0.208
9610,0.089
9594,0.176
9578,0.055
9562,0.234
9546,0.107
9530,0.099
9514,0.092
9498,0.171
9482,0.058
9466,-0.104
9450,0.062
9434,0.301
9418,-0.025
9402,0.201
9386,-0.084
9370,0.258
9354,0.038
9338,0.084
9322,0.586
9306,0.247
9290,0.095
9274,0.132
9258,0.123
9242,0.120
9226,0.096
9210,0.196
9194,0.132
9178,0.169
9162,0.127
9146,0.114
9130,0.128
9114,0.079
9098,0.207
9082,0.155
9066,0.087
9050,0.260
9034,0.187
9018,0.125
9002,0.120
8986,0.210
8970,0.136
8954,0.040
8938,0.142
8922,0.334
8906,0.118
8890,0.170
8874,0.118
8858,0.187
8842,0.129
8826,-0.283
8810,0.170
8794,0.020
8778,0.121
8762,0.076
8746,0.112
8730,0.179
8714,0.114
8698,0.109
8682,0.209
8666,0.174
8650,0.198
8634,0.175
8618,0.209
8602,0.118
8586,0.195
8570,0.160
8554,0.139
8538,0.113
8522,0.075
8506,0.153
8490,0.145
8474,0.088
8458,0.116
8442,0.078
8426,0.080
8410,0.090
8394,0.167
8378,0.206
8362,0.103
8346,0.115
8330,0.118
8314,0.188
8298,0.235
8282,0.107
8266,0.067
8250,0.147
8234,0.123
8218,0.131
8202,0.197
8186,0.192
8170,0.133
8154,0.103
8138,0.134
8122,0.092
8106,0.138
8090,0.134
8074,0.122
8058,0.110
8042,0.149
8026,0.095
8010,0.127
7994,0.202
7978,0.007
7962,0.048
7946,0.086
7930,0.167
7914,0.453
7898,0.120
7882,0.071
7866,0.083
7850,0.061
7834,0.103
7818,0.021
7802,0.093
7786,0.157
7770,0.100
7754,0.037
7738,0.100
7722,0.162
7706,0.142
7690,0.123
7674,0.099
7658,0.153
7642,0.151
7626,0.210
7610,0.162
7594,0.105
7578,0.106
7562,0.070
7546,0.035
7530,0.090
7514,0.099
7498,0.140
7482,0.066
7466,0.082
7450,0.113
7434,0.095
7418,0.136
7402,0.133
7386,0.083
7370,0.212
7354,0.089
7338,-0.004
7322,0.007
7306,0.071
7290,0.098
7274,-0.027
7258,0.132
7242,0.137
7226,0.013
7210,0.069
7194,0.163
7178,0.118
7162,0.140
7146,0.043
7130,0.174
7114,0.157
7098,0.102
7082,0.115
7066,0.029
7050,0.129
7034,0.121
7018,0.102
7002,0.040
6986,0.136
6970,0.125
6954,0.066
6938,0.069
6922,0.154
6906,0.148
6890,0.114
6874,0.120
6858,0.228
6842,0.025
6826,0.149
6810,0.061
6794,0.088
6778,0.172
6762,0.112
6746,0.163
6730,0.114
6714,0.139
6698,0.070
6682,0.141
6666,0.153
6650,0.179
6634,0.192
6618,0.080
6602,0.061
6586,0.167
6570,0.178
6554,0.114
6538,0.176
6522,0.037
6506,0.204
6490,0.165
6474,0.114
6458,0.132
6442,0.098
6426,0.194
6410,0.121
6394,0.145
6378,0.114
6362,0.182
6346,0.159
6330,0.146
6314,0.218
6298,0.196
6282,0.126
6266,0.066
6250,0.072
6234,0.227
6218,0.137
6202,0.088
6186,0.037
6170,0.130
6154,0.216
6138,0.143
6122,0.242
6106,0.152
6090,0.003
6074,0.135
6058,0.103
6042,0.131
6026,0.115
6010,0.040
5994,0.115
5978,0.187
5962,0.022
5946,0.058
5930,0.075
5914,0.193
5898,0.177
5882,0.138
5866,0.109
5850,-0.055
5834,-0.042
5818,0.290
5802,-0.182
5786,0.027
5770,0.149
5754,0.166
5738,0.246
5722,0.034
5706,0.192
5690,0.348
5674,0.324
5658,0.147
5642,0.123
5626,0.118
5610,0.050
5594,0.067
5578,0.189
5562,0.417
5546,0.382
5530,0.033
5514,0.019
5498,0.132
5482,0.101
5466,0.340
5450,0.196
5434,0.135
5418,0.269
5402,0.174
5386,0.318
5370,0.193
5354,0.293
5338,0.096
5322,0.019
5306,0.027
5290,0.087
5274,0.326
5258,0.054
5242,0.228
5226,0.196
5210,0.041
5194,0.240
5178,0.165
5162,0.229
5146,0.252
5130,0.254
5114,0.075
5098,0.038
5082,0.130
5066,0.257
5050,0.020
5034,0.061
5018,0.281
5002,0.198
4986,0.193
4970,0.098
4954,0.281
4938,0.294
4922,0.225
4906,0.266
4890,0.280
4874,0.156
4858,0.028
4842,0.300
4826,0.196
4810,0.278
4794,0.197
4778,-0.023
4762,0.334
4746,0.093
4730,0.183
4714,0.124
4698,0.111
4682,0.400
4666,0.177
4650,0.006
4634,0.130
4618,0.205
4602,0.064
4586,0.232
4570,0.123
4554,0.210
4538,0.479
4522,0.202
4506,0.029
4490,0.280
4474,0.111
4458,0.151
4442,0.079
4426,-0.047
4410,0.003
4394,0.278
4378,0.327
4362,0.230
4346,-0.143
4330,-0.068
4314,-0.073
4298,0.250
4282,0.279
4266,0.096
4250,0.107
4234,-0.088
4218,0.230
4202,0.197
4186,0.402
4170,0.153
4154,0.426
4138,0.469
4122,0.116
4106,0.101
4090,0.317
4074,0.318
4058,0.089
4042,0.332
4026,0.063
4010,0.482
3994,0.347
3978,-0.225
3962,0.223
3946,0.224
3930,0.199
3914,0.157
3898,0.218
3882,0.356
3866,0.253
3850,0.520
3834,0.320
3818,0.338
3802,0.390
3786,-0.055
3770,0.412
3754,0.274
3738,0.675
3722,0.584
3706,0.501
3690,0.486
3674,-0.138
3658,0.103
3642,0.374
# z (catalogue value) 1.122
